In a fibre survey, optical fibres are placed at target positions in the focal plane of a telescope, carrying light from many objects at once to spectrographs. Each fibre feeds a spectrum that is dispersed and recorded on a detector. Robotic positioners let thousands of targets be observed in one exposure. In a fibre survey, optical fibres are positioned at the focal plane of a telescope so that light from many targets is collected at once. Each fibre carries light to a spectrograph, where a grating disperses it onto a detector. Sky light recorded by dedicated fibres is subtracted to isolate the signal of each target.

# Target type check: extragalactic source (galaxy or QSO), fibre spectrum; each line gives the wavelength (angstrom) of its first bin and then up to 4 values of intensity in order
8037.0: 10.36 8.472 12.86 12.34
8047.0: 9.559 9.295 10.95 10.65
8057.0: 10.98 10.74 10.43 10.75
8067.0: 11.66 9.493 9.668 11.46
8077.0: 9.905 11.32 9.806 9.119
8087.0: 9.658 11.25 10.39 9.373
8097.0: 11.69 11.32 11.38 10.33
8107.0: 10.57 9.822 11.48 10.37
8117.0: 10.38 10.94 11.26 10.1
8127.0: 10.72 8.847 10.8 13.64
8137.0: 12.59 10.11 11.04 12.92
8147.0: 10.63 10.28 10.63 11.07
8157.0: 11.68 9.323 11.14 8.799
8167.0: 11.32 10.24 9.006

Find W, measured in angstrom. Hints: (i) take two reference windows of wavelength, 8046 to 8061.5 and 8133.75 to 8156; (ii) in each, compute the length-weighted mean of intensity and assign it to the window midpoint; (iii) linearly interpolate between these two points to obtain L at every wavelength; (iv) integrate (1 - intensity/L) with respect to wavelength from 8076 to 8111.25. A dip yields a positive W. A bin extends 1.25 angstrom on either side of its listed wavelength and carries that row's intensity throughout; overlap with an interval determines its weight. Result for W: 1.2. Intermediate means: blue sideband 10.4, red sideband 11.4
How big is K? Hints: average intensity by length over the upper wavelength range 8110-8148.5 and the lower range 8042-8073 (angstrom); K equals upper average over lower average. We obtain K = 1.0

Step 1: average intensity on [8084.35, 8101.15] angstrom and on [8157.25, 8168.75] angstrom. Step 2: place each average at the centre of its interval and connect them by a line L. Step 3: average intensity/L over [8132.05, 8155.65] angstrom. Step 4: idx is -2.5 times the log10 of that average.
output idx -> -0.11 mag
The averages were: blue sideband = 10.5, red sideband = 10.3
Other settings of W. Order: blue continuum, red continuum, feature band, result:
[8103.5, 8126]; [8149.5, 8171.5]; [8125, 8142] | -0.9 angstrom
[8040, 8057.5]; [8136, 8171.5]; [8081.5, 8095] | 1.1 angstrom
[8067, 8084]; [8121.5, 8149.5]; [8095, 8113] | -0.3 angstrom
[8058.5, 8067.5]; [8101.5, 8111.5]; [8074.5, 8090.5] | 0.7 angstrom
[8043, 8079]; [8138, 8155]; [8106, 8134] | 0.8 angstrom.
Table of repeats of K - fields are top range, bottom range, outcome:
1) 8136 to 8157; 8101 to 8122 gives 1.05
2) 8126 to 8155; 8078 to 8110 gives 1.06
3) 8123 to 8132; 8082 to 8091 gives 1.01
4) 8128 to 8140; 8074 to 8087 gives 1.10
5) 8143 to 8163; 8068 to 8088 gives 1.09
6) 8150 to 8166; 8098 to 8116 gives 0.97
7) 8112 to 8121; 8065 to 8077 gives 1.02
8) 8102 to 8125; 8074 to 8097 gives 1.03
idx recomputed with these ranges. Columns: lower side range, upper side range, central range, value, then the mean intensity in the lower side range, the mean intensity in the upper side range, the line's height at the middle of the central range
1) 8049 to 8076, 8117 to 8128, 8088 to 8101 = -0.01 mag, 10.6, 10.7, 10.7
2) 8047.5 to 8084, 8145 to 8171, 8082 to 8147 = -0.03 mag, 10.5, 10.6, 10.5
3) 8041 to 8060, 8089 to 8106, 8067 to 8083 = 0.05 mag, 10.9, 10.8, 10.8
